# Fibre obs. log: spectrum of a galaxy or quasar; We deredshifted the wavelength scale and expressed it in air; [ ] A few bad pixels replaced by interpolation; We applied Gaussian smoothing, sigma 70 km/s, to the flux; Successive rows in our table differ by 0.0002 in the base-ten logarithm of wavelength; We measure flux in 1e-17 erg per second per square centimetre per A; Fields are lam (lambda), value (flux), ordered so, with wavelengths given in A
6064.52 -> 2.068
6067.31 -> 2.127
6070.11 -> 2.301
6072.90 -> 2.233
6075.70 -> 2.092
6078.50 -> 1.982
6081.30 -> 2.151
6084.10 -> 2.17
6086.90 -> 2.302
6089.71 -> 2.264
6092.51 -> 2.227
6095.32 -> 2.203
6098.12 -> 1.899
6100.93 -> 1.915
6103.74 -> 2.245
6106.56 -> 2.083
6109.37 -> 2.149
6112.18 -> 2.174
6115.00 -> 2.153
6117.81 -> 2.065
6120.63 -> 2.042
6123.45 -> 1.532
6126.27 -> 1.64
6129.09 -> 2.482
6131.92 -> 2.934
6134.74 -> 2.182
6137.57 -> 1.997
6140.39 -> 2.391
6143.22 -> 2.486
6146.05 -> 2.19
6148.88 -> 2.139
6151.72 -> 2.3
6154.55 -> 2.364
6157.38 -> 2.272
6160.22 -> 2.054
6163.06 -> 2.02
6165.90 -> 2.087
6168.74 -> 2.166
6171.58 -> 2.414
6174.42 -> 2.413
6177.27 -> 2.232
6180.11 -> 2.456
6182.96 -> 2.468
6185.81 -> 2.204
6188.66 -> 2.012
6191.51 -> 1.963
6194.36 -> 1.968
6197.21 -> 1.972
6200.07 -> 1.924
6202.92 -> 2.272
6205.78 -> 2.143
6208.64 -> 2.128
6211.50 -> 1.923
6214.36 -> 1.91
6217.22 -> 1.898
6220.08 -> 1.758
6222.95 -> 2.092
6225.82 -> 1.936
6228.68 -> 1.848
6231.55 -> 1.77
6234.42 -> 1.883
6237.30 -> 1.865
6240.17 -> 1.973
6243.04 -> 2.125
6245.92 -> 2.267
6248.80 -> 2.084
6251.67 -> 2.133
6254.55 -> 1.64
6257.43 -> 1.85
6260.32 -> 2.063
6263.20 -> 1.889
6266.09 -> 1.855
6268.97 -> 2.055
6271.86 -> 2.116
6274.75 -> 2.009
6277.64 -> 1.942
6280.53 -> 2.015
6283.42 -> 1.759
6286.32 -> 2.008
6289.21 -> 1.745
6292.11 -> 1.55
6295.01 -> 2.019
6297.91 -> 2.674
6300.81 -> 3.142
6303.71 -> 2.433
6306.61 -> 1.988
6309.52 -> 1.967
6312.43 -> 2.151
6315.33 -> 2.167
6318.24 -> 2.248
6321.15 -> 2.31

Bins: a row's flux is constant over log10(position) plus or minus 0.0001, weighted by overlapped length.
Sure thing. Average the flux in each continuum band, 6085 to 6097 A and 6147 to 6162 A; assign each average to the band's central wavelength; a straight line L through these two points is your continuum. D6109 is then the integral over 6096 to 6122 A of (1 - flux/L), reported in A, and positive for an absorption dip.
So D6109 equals 1.7 A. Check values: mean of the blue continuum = 2.24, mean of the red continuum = 2.22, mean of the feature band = 2.08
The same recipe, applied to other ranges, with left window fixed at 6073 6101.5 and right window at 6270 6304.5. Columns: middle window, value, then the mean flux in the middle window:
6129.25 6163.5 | -2.7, 2.29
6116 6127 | 1.5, 1.84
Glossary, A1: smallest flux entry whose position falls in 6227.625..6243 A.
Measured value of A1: 1.77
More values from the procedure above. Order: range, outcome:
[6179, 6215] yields 1.91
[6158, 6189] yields 2.012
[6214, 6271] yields 1.64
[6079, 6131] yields 1.532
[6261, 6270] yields 1.855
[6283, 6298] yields 1.55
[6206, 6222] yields 1.758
